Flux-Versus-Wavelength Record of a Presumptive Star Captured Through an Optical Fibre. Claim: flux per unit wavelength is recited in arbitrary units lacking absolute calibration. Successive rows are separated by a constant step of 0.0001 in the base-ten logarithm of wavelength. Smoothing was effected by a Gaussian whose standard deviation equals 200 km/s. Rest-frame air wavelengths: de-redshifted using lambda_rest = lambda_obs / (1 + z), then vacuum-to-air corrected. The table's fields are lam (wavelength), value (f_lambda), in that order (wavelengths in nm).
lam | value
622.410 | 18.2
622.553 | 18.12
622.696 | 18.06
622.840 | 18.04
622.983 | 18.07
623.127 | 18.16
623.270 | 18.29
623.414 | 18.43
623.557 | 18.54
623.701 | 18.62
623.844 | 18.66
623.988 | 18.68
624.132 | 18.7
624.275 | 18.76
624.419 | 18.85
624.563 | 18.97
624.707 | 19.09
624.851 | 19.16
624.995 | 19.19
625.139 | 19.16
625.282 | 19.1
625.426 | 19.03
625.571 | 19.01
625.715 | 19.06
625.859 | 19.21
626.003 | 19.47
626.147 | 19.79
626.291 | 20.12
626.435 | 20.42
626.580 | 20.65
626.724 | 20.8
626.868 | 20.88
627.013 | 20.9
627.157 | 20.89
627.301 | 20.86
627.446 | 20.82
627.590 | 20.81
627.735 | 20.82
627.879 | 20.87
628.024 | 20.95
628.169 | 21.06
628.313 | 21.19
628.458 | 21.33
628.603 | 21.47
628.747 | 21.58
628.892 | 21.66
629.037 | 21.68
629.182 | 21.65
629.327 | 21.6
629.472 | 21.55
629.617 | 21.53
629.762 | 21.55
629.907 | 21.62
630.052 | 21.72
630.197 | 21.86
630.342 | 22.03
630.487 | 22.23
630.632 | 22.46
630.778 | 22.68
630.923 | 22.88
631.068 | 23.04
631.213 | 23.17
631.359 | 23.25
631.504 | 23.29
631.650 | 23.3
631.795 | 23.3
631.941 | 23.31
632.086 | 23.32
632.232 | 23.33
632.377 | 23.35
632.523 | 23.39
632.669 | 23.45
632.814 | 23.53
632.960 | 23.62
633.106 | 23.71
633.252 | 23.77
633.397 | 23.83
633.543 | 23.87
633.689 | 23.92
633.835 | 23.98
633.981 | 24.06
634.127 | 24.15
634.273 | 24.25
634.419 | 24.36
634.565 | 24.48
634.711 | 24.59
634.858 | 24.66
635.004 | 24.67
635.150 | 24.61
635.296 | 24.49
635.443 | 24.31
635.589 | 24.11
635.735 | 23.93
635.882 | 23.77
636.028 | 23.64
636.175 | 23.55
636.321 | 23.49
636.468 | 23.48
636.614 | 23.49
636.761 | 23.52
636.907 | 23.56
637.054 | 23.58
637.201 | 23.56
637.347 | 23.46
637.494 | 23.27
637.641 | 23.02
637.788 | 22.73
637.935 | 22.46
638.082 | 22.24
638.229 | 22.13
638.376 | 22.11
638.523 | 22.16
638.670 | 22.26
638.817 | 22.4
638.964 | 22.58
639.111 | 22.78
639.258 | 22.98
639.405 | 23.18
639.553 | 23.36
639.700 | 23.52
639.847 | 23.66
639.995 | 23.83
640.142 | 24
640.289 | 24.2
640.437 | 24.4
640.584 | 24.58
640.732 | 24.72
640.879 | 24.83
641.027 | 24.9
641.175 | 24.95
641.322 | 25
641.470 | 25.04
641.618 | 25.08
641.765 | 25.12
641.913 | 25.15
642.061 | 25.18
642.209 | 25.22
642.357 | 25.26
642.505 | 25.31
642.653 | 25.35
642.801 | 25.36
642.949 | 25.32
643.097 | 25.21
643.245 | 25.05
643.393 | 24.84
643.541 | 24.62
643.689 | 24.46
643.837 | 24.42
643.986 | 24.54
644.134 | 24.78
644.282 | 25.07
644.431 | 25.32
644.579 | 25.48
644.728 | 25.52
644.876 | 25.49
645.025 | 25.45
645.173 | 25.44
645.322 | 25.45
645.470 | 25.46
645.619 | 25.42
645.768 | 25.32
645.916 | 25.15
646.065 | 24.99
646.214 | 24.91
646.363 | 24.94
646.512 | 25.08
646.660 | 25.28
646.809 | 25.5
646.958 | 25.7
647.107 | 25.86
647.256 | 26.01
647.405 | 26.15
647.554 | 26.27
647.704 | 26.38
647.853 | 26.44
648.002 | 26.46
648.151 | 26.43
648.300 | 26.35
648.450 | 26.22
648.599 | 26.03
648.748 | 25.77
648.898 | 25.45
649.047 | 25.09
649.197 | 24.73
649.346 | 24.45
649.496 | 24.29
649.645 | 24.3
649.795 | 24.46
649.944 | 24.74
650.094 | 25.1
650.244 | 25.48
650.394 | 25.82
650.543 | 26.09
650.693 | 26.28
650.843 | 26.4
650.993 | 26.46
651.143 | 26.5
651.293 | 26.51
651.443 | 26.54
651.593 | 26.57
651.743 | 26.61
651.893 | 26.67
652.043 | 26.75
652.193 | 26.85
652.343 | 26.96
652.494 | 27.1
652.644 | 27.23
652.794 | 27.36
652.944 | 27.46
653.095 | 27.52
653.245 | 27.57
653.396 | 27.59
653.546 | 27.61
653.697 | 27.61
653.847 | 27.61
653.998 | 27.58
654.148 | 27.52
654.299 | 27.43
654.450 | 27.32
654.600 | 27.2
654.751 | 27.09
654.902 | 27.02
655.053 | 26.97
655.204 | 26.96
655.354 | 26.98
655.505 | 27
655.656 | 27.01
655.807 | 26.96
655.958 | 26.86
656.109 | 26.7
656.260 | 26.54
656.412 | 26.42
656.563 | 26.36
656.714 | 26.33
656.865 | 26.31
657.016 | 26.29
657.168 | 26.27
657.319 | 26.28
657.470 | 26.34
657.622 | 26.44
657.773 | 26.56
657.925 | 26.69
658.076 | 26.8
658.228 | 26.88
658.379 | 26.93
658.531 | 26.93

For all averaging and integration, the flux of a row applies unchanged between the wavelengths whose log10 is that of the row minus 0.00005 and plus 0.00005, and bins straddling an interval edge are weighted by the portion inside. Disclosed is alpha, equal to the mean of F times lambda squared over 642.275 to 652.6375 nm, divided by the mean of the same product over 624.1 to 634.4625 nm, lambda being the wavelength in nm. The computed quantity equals 1.3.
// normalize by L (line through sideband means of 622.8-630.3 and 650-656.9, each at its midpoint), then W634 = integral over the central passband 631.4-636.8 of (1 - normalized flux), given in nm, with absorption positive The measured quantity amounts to -0.450 nm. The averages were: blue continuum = 20.1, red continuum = 26.8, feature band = 23.8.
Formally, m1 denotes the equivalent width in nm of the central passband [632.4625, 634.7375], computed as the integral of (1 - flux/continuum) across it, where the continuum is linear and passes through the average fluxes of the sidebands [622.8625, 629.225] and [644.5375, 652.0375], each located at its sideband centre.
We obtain -0.22 nm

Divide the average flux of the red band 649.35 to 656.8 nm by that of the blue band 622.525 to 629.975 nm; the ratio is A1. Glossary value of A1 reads 1.3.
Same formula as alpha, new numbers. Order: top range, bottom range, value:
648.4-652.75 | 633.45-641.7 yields 1.14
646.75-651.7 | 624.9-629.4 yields 1.35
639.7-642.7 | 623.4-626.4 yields 1.37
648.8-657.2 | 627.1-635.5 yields 1.25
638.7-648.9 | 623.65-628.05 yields 1.34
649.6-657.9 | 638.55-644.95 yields 1.13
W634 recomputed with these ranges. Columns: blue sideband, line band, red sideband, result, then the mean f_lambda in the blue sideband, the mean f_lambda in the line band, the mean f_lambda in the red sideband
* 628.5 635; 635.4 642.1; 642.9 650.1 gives 0.12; 23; 23.7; 25.3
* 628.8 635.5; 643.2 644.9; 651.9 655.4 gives 0.03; 23.2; 25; 27.3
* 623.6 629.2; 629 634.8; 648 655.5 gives -0.43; 20.1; 23.1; 26.5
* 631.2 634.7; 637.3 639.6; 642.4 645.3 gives 0.16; 23.7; 22.7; 25.1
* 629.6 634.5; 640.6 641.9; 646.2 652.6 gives -0.02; 23.2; 24.9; 25.9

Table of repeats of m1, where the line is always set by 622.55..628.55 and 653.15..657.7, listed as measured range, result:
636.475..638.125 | -0.053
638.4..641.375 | -0.072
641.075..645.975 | -0.232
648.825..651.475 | 0.019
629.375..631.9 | -0.194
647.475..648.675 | -0.057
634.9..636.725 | -0.153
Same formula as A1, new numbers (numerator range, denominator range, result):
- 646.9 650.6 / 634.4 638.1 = 1.08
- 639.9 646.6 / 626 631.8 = 1.16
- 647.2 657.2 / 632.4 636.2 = 1.10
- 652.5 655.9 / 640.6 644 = 1.09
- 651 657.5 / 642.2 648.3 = 1.06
